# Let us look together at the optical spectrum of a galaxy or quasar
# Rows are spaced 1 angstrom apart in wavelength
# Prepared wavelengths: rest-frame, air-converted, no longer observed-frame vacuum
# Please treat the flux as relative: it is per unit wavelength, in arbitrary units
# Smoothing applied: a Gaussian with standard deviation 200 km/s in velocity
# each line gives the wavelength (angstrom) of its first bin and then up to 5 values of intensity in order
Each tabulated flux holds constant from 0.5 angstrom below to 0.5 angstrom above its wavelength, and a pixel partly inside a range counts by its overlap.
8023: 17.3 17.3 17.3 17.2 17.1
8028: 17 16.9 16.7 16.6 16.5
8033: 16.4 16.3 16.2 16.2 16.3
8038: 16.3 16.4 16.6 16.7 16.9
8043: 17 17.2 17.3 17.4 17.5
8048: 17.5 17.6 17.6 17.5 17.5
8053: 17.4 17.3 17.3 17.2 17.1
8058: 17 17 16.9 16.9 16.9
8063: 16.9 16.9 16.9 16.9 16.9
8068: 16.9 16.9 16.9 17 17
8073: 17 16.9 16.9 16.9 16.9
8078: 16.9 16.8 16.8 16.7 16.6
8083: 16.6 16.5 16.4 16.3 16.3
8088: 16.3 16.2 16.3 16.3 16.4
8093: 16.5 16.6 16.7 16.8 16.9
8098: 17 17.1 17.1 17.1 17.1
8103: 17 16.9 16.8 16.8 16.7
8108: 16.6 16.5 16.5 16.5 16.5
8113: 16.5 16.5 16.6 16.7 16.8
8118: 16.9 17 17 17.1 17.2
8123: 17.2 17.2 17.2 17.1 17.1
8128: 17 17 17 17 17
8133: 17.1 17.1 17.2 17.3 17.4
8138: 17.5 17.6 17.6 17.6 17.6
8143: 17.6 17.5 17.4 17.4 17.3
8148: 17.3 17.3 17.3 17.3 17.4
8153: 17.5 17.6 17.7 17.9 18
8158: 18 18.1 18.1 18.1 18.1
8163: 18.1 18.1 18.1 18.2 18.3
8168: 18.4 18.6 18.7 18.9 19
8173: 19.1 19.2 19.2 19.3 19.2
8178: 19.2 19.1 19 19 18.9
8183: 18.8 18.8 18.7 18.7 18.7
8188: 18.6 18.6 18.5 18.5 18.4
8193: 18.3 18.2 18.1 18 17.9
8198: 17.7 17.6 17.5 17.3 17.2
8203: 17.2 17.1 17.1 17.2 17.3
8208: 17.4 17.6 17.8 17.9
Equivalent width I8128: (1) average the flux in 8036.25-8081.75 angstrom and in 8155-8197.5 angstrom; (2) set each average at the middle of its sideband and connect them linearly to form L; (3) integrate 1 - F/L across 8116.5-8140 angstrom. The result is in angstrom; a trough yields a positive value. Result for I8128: 1.0 angstrom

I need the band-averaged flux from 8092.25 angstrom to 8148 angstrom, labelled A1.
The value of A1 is 17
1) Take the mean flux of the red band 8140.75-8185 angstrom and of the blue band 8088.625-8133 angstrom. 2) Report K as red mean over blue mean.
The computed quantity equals 1.1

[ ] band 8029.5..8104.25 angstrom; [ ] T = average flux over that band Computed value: 16.8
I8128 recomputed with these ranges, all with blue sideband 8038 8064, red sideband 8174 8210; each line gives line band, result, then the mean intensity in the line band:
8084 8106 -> 1.0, 16.7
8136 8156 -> 0.4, 17.5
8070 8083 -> 0.3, 16.9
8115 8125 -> 0.4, 17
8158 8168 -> -0.1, 18.1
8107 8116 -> 0.5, 16.5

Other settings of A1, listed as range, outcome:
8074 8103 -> 16.7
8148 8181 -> 18.3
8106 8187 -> 17.7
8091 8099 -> 16.7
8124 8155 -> 17.3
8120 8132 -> 17.1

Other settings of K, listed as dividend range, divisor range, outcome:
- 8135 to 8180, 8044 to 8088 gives 1.06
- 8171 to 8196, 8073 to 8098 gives 1.13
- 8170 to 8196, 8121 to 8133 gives 1.10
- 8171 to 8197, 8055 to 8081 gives 1.11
